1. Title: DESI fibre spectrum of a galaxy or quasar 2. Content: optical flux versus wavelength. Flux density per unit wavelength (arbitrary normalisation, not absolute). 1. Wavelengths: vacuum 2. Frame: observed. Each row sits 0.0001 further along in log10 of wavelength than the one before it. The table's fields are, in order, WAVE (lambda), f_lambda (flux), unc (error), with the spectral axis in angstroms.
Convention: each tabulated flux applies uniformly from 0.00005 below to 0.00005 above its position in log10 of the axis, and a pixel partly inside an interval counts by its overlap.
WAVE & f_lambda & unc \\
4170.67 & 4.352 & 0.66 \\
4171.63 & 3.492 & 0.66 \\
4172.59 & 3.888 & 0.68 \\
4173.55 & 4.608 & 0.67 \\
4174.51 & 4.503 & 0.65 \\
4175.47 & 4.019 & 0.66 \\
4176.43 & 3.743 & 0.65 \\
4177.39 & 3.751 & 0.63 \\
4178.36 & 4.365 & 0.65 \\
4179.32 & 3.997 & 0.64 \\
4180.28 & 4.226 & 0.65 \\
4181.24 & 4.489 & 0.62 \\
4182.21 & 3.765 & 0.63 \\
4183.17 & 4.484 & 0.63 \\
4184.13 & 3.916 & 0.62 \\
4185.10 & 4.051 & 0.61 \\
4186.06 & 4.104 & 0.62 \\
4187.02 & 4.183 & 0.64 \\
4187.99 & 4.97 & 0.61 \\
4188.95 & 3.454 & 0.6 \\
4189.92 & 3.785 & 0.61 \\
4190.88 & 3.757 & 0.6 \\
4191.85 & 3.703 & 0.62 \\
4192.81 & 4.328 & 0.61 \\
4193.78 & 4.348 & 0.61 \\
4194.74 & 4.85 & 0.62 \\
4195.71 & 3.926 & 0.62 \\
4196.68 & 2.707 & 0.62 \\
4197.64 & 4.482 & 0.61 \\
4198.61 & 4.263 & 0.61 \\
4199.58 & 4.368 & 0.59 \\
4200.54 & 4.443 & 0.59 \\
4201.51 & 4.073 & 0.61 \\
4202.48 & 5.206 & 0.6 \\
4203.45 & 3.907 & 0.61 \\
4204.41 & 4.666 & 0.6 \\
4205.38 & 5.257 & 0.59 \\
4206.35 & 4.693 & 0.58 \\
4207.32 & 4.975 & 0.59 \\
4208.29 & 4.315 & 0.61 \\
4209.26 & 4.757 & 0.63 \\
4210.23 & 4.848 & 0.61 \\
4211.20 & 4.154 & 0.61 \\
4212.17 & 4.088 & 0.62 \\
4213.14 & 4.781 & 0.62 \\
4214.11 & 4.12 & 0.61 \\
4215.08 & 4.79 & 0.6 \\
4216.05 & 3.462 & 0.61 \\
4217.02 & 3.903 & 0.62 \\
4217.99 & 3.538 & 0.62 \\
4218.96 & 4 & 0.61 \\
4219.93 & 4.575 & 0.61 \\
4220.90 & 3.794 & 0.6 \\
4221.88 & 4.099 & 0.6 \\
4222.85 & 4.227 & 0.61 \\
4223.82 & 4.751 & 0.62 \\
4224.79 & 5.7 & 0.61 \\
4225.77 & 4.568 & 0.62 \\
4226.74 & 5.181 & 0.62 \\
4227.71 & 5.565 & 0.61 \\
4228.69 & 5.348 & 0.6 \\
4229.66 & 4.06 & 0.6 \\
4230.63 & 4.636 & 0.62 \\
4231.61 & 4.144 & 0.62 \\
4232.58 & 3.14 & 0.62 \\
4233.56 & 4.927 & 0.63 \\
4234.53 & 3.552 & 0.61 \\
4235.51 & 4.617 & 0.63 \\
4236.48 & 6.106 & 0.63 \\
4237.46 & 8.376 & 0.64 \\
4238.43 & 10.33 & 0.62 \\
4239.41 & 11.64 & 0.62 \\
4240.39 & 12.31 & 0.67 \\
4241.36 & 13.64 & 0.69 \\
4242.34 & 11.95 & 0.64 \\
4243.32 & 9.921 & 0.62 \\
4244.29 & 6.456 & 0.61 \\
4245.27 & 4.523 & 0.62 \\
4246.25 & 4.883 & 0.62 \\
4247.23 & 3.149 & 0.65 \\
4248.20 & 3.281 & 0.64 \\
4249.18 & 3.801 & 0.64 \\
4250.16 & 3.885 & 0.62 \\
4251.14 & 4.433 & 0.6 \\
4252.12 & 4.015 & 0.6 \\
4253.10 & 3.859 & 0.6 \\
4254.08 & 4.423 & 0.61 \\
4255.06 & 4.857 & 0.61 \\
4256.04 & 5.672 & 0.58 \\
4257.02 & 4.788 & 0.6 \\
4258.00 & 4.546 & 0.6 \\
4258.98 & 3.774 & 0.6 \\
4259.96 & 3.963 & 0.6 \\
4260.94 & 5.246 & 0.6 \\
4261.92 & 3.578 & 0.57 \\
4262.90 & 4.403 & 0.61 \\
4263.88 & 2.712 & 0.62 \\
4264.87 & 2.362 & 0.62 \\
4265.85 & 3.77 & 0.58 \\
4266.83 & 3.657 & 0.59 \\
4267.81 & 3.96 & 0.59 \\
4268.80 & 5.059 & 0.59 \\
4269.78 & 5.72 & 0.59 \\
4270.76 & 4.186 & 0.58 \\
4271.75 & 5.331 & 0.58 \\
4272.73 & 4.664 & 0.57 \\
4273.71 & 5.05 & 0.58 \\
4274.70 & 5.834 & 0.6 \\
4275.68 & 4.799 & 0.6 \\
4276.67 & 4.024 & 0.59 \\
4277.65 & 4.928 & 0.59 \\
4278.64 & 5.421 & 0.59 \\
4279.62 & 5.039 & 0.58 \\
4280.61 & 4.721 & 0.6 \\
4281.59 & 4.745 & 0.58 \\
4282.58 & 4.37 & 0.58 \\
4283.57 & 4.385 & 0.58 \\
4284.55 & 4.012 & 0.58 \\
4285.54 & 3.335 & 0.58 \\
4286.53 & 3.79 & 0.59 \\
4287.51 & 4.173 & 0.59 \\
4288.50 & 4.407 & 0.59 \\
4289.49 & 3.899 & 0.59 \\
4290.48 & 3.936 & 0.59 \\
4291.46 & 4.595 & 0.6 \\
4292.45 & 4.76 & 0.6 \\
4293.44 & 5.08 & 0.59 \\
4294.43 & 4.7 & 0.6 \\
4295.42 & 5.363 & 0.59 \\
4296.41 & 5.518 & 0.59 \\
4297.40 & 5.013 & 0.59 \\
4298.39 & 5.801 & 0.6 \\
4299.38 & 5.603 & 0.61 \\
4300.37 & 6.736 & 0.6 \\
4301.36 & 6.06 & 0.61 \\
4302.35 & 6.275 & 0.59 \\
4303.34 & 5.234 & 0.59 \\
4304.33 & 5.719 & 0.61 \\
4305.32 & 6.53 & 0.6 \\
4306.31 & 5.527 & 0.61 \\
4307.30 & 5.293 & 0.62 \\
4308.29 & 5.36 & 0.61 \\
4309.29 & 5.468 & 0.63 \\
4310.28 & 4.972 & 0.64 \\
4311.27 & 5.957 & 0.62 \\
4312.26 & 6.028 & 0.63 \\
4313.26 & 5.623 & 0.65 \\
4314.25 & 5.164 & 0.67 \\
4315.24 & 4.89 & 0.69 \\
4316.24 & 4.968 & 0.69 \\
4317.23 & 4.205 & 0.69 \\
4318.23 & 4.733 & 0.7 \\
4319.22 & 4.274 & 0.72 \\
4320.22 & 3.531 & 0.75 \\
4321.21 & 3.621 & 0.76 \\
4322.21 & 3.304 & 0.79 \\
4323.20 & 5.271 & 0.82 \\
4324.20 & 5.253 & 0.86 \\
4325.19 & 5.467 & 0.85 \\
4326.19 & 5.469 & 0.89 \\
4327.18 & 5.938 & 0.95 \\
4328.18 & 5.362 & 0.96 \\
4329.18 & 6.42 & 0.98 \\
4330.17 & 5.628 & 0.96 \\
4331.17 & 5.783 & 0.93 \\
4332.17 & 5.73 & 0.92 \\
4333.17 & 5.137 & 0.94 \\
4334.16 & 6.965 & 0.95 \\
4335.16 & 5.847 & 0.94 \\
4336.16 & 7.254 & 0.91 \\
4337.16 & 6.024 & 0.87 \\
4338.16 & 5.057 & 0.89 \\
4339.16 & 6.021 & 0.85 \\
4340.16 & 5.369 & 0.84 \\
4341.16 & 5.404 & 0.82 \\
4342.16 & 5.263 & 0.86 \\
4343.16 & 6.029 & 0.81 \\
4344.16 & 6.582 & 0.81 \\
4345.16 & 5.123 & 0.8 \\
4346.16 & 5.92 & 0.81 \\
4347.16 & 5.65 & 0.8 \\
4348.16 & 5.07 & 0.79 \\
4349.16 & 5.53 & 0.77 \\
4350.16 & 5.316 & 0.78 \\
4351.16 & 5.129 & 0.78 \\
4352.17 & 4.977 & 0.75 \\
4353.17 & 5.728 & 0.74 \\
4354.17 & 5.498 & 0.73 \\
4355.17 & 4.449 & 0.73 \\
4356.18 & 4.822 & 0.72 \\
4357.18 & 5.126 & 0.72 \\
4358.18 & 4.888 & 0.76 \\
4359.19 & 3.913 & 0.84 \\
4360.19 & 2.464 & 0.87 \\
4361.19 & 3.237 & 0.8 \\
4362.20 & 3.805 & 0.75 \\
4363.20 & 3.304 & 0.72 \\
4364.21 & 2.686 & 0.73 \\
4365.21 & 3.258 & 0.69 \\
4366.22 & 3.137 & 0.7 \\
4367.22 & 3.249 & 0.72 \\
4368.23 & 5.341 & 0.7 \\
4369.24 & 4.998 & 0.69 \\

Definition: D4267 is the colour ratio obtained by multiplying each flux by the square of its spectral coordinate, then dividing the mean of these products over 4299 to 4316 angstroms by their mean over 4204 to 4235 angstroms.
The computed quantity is 1.32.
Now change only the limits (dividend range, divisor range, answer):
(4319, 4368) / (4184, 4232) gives 1.22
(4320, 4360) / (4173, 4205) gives 1.38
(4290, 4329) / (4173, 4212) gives 1.29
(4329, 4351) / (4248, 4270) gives 1.44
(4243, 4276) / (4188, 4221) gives 1.09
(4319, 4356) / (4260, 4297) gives 1.25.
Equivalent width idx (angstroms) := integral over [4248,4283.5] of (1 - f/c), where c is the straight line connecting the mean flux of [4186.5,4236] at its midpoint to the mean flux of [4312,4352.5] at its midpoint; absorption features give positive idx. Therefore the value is 2.9 angstroms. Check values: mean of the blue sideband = 4.35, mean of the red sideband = 5.37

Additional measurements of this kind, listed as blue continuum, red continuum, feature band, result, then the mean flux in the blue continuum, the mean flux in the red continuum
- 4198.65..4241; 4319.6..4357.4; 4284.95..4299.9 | 1.8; 5.09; 5.42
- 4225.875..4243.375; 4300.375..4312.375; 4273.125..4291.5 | 5.0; 7.07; 5.74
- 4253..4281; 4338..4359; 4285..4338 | -2.6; 4.5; 5.36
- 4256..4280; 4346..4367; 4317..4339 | -4.3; 4.48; 4.43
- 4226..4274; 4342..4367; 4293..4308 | -1.8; 5.37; 4.65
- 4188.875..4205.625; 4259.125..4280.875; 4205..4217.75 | -0.6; 4.2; 4.46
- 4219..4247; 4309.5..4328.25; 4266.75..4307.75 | 3.5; 6.26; 4.95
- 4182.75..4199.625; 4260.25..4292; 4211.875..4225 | -0.2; 4.08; 4.38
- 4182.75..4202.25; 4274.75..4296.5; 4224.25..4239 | -3.7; 4.12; 4.55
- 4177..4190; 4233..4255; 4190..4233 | 6.8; 4.12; 6.5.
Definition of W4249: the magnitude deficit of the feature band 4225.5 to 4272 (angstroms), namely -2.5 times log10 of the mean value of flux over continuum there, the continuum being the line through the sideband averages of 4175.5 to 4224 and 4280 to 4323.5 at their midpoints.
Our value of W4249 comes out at -0.18 mag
